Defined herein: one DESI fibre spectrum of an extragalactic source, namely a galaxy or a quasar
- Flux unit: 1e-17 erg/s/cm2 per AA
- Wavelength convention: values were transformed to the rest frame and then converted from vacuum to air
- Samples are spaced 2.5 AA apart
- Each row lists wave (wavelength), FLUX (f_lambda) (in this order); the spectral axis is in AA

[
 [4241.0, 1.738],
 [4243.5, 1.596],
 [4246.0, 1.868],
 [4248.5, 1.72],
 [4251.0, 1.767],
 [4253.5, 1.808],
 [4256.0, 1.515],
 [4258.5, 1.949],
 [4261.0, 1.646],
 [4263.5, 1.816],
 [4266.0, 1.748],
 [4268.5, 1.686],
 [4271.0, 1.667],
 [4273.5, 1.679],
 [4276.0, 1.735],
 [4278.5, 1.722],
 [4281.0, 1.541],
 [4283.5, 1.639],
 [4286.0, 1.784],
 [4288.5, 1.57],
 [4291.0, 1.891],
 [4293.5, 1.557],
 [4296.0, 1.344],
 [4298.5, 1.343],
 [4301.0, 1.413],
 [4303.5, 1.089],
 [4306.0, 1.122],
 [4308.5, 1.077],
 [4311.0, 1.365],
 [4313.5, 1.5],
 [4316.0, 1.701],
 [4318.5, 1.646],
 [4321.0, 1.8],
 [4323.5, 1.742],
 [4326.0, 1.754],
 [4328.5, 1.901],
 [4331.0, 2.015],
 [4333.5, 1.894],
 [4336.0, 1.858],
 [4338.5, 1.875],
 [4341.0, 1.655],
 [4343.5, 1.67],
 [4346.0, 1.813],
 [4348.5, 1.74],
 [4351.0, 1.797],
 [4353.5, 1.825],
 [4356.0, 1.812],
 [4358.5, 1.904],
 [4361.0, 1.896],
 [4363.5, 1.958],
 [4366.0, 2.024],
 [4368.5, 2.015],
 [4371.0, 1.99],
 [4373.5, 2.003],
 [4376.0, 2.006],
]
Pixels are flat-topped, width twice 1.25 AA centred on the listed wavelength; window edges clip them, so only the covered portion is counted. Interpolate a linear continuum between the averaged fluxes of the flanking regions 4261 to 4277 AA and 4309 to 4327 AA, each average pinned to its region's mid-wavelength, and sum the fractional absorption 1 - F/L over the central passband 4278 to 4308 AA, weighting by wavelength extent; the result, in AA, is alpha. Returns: 3.3 AA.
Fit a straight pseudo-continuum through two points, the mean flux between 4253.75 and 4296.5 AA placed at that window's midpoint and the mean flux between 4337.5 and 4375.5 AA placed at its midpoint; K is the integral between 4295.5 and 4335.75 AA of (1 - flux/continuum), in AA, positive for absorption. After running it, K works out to 5.1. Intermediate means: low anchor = 1.68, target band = 1.56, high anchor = 1.87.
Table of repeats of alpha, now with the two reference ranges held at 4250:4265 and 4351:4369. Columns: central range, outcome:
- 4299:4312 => 4.3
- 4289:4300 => 1.7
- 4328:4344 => 0.2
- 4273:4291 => 1.1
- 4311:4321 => 1.3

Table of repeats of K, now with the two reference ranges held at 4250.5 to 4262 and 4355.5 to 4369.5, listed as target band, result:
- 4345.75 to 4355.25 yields 0.62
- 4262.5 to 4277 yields 0.35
